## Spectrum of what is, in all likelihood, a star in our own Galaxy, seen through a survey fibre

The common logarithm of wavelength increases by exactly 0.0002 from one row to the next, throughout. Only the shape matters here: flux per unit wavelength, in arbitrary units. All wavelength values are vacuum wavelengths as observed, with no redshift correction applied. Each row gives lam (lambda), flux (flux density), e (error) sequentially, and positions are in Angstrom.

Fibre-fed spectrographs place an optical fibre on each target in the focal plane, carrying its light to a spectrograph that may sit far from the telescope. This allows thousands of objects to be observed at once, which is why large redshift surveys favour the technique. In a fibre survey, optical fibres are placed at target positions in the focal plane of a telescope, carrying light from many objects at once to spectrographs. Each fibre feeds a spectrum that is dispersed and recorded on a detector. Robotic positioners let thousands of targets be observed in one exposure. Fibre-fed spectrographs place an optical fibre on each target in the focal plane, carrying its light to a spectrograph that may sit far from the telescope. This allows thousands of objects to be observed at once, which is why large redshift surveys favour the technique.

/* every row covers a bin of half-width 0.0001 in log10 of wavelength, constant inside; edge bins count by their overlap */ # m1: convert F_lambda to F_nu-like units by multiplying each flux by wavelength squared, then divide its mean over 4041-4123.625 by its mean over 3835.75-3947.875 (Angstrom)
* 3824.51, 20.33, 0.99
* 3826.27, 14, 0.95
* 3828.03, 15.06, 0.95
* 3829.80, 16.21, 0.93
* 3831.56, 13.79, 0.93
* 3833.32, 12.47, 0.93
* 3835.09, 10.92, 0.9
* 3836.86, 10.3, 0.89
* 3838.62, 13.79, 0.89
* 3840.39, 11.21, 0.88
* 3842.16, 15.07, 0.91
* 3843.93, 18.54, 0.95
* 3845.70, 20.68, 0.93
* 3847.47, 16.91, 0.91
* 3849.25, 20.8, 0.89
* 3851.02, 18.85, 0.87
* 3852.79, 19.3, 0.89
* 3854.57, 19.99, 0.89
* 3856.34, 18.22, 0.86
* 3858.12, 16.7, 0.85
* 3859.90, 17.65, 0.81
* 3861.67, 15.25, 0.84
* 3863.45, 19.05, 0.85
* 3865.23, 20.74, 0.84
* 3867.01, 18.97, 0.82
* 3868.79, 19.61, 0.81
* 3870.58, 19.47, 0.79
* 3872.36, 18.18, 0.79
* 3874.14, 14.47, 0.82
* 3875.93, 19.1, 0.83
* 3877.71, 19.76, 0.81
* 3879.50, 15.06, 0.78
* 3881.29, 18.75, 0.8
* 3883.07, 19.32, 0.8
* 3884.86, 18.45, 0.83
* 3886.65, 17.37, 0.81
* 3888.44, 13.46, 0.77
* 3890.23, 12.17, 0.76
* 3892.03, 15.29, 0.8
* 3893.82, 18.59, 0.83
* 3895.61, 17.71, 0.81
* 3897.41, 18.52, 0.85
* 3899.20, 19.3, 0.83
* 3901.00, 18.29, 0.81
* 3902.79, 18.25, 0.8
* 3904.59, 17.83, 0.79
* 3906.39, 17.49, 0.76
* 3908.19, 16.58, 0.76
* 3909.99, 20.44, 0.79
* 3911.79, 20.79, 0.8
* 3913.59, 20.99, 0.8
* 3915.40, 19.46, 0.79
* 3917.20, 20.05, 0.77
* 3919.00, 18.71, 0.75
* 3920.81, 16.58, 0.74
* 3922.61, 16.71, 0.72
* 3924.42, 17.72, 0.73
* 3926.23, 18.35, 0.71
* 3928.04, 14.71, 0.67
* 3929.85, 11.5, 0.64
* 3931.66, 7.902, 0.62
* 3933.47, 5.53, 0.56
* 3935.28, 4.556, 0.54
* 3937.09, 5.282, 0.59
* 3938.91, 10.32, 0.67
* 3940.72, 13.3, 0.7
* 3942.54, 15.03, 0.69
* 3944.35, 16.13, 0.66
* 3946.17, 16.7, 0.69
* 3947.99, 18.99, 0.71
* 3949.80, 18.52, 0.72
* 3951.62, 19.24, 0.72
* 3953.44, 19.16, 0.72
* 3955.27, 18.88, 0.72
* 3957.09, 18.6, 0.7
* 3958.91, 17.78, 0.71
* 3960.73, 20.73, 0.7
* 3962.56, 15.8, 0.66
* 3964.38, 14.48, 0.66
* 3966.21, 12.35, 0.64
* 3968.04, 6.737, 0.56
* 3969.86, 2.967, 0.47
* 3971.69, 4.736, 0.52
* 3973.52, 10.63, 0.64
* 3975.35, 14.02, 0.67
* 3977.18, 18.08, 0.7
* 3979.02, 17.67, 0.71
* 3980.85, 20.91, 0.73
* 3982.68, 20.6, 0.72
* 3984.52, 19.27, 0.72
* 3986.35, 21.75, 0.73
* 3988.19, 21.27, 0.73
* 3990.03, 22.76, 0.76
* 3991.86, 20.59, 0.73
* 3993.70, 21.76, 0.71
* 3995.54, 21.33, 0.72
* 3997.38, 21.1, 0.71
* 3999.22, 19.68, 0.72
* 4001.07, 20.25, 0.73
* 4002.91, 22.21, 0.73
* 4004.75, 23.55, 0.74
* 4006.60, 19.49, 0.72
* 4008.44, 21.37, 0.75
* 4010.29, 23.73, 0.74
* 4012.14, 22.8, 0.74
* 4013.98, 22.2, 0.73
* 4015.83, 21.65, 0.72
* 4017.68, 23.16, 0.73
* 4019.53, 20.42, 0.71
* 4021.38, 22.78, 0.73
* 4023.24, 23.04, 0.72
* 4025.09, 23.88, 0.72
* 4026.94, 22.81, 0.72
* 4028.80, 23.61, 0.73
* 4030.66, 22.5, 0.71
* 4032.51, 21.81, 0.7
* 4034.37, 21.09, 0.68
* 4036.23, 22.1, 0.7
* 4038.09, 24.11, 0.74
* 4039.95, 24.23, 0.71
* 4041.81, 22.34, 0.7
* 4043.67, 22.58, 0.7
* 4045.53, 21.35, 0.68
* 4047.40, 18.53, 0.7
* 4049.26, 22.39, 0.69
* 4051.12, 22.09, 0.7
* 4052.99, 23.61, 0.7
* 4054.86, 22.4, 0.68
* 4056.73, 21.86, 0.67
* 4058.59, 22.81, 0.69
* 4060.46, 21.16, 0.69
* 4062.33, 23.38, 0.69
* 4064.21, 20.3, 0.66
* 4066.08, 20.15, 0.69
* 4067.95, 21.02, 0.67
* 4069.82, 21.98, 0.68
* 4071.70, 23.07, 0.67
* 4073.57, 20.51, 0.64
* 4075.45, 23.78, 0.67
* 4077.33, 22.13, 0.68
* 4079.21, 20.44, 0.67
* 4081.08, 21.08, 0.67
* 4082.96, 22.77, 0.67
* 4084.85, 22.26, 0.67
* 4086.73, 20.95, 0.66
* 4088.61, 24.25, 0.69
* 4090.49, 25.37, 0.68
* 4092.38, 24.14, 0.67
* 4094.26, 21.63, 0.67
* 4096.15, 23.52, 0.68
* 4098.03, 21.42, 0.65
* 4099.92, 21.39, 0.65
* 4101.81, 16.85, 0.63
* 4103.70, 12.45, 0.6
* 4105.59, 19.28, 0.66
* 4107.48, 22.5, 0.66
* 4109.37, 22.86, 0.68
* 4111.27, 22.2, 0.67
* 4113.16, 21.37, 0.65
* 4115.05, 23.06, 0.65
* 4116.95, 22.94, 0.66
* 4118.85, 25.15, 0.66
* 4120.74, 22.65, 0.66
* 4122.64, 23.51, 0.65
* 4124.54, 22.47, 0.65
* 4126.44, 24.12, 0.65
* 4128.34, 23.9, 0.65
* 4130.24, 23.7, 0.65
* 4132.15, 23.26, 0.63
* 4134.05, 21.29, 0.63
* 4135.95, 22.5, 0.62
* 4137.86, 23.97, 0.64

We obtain 1.5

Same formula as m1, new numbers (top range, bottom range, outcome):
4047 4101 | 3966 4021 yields 1.22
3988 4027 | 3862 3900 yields 1.32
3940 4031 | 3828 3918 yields 1.15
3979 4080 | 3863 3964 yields 1.38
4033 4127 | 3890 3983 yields 1.52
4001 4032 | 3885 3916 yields 1.33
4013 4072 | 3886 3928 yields 1.33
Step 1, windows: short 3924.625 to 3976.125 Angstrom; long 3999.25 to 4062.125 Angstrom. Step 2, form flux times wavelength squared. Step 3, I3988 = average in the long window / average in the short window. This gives 1.73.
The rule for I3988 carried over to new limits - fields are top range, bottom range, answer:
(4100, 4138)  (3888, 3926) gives 1.36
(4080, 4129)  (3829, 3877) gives 1.48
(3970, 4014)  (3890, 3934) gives 1.19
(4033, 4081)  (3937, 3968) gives 1.45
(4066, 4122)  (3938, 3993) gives 1.43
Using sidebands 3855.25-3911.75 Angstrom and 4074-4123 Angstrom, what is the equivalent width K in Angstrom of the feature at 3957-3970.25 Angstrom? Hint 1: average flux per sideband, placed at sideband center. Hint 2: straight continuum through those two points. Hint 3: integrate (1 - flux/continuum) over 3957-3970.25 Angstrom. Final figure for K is 3.8 Angstrom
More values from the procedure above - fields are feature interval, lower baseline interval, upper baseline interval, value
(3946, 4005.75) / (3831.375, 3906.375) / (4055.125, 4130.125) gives 5.5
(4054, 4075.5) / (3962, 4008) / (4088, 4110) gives -1.8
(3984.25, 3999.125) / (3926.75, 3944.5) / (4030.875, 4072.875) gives -4.9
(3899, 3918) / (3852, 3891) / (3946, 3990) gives -2.0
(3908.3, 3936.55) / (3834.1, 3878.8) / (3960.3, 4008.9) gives 3.2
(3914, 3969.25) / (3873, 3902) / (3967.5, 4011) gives 8.7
